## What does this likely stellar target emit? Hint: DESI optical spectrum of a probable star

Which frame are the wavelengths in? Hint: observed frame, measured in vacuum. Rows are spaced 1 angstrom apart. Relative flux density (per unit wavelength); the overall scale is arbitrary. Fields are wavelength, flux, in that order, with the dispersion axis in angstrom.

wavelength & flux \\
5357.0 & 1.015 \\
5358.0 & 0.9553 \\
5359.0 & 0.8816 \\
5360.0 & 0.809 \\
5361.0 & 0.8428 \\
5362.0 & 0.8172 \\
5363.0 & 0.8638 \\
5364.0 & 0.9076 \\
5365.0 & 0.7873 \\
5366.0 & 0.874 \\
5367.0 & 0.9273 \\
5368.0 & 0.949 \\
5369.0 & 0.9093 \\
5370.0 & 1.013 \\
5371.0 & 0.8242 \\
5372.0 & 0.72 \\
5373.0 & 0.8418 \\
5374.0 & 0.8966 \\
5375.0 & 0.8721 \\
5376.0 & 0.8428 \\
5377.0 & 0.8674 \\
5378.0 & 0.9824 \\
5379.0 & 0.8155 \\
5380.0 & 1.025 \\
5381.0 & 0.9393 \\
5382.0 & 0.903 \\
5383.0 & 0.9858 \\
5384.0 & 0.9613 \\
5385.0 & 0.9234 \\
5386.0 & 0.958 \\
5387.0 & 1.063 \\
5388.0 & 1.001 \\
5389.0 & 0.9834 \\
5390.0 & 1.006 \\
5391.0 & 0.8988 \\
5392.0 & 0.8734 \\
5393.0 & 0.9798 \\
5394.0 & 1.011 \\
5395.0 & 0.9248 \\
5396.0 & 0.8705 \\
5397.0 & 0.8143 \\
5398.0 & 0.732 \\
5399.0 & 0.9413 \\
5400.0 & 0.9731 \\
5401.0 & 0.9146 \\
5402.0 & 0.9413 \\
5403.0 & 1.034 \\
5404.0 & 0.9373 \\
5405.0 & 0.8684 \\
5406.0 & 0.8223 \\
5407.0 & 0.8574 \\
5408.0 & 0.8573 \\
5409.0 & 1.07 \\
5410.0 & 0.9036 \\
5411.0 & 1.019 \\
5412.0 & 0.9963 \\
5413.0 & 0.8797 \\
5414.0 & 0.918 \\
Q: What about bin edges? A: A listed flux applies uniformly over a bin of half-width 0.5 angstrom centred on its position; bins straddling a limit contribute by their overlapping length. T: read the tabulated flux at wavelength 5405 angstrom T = 0.8684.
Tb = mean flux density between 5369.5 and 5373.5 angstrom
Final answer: 0.85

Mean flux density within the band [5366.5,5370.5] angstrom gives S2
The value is 0.95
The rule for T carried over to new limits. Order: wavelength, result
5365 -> 0.7873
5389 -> 0.9834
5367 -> 0.9273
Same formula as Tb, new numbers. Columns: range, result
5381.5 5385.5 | 0.943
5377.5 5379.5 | 0.899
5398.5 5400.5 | 0.957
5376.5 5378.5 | 0.925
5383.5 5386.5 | 0.948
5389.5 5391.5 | 0.952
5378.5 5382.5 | 0.921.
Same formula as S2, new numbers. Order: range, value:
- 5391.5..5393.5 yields 0.927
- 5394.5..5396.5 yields 0.898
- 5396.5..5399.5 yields 0.829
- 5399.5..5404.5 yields 0.96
